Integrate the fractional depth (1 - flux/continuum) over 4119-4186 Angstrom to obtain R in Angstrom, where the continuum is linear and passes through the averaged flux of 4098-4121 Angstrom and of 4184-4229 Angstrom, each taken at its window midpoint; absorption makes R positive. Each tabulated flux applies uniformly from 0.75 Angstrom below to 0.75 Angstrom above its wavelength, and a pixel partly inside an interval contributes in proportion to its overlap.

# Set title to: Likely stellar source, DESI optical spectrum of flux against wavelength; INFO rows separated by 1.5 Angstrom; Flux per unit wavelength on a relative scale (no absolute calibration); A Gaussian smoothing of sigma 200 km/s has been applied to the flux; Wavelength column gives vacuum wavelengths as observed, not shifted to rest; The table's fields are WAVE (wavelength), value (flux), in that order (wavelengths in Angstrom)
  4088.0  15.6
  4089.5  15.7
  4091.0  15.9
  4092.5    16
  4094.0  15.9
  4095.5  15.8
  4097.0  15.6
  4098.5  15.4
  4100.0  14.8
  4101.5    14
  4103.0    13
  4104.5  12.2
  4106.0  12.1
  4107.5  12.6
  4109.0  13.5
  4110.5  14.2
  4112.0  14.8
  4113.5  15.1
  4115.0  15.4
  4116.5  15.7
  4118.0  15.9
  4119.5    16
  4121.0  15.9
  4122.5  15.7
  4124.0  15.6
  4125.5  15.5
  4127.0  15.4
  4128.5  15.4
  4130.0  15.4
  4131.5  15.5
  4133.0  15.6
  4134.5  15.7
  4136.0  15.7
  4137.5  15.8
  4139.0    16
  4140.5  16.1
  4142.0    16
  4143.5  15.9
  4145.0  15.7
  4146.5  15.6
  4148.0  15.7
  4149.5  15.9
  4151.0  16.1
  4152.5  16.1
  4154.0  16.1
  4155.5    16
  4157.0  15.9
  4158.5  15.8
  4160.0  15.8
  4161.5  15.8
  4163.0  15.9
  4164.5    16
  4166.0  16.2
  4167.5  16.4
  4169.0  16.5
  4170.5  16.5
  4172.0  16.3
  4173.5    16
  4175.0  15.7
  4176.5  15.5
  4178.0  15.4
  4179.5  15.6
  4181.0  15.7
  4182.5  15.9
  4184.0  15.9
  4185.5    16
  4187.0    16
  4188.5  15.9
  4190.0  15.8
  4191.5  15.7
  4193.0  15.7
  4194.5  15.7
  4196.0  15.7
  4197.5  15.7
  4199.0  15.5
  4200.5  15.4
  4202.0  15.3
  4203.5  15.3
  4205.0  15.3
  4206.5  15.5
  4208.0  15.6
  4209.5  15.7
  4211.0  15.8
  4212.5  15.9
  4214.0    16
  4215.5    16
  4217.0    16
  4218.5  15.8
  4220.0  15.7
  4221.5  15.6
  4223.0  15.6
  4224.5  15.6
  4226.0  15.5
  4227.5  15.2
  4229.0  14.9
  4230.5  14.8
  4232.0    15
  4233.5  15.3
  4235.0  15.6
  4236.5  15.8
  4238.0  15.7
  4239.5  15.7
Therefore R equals -4.11 Angstrom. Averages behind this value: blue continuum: 14.4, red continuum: 15.7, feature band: 15.8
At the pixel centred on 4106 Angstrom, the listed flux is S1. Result 12.1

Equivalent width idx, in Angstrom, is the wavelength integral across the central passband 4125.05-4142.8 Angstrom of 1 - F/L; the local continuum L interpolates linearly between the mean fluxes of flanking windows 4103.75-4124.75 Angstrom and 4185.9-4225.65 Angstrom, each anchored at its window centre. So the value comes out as -1.0 Angstrom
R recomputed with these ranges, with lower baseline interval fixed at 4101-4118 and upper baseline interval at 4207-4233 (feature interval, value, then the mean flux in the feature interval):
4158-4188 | -2.1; 15.9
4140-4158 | -1.7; 15.9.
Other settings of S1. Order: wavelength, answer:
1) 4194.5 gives 15.7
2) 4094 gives 15.9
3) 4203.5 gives 15.3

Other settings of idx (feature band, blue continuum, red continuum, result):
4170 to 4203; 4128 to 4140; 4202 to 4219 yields -0.2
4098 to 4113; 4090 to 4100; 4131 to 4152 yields 2.0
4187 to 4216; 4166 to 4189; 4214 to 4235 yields 0.1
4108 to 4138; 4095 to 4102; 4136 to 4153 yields 0.3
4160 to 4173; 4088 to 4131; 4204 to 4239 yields -0.8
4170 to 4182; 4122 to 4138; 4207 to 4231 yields -0.2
